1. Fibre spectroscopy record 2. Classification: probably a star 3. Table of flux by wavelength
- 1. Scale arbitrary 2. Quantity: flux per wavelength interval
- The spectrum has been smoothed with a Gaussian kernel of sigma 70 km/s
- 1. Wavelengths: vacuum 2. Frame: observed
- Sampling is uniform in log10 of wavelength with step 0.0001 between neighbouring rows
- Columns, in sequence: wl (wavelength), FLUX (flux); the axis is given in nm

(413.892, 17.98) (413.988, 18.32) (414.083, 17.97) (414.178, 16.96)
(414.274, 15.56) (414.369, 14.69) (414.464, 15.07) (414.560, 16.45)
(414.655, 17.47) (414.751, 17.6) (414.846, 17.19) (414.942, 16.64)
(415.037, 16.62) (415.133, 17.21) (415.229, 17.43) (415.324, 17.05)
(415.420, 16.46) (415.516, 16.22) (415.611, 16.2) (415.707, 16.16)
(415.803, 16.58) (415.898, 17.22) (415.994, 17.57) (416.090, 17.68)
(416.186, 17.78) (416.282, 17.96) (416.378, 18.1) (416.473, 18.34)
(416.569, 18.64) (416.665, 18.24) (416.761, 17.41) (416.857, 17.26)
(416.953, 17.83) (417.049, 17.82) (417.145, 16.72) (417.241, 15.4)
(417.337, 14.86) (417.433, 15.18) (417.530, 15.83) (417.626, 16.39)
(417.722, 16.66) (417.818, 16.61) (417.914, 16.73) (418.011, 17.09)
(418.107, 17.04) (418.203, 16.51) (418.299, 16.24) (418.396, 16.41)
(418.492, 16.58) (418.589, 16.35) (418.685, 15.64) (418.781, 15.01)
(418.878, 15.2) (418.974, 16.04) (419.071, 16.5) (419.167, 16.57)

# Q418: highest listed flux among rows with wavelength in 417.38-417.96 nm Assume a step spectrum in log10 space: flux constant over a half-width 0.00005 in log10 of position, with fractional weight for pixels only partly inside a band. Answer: 16.73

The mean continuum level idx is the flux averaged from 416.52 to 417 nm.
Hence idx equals 17.9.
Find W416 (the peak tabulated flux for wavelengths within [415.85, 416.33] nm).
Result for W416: 17.96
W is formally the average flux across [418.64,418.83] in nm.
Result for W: 15.3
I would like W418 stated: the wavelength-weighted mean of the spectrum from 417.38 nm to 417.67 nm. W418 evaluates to 15.7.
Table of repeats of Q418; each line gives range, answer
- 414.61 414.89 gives 17.6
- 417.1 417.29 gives 16.72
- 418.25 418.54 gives 16.58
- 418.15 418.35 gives 16.51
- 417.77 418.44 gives 17.09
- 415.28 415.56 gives 17.05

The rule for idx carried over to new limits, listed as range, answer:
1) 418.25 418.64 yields 16.4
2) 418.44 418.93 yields 15.8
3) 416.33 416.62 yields 18.4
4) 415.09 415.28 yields 17.3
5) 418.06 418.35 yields 16.6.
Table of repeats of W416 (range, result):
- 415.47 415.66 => 16.22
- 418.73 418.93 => 15.2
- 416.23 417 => 18.64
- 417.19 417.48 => 15.4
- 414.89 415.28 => 17.43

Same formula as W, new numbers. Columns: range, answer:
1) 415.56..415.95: 16.6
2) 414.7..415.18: 17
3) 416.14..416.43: 18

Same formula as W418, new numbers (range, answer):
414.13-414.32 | 16.2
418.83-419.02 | 15.7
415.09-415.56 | 16.9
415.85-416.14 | 17.5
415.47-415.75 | 16.2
